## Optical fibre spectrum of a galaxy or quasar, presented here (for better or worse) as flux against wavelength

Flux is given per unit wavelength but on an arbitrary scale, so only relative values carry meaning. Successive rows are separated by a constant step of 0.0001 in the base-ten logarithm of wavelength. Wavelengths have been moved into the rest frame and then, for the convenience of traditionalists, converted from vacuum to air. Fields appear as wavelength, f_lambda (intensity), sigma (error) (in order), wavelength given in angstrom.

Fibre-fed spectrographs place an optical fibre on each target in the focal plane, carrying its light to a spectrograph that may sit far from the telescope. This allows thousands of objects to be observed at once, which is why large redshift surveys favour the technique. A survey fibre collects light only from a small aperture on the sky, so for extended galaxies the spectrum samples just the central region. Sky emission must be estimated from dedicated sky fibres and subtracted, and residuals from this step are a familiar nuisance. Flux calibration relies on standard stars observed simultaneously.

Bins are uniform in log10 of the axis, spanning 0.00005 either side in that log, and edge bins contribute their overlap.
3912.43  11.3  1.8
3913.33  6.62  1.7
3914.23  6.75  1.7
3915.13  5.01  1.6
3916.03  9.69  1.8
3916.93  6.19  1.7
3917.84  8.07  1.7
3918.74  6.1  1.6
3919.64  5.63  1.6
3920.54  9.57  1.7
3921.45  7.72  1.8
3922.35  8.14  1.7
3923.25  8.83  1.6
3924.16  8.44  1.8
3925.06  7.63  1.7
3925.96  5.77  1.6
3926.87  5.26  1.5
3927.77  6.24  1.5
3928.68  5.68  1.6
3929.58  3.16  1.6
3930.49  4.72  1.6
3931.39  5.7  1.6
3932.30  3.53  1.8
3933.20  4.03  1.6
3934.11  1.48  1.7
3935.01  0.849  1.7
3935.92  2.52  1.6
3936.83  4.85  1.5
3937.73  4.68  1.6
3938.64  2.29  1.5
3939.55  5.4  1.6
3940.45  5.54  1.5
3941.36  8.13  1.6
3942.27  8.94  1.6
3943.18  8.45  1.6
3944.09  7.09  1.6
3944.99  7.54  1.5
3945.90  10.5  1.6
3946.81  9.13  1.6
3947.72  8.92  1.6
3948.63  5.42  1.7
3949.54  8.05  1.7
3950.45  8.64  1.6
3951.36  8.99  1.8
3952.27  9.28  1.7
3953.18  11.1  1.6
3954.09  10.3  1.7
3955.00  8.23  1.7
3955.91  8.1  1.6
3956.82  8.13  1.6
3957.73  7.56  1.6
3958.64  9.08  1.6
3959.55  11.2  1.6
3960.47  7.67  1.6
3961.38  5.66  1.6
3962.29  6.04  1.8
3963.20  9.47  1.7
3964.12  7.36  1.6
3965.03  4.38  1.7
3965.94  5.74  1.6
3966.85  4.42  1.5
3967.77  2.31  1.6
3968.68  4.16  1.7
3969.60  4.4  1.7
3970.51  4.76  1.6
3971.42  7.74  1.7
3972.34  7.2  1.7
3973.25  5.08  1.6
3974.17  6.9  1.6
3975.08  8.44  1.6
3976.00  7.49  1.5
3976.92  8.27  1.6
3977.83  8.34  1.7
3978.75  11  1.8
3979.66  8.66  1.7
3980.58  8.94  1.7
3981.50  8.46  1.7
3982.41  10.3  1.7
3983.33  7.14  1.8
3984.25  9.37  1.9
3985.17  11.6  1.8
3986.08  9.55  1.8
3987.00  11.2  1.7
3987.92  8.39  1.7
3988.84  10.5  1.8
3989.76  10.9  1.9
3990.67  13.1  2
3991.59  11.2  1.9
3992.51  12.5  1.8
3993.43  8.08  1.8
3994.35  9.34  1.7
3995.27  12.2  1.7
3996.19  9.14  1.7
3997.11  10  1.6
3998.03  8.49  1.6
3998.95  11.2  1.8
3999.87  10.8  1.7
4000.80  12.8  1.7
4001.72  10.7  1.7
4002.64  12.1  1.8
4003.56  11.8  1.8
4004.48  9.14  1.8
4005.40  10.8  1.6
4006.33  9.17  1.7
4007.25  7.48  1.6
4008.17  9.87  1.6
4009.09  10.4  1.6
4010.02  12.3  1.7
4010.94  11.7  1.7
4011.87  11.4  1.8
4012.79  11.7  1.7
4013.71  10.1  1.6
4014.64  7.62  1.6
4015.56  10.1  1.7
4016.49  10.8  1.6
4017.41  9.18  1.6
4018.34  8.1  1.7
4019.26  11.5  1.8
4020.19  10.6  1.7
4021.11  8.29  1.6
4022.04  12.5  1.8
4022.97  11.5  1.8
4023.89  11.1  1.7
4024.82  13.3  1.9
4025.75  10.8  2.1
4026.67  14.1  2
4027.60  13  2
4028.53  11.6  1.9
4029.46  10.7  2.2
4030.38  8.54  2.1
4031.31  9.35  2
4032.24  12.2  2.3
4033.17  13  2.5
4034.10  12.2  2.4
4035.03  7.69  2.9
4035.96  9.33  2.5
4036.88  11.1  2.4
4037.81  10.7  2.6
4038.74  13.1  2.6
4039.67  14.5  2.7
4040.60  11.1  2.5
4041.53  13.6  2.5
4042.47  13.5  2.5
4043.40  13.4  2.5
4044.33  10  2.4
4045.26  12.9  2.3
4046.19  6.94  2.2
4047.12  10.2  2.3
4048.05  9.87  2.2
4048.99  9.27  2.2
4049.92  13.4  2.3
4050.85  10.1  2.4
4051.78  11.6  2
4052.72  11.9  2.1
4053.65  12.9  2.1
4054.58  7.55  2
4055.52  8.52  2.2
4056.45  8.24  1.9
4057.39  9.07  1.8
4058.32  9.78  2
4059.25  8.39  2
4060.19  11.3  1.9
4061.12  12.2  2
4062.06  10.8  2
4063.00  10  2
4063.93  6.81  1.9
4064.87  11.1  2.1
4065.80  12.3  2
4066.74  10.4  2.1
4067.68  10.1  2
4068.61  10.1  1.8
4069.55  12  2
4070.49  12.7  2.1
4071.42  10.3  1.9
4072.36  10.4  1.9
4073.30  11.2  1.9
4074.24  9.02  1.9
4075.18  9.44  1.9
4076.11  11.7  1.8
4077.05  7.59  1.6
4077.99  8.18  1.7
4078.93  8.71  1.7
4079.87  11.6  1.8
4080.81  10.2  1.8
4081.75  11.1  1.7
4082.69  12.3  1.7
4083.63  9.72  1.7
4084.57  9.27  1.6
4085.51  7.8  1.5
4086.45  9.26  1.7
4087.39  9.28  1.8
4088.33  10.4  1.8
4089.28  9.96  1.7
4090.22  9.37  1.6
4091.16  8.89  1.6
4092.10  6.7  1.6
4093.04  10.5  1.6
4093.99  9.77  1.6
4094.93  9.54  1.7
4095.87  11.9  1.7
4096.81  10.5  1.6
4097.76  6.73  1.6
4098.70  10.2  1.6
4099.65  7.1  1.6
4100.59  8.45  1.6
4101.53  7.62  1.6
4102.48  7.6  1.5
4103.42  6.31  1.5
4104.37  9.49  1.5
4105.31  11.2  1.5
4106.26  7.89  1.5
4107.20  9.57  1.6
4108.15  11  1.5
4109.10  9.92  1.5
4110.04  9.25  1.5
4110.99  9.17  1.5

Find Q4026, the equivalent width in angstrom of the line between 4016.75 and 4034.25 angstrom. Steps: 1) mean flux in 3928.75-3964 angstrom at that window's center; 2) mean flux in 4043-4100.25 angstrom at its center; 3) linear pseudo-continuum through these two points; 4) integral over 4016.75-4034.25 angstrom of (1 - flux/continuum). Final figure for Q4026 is -4.4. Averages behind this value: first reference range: 6.85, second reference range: 10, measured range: 11.1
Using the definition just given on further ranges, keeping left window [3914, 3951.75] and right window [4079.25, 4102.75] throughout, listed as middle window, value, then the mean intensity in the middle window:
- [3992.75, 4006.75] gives -5.0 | 10.4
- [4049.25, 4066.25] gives -2.9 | 10.3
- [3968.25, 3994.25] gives -4.8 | 8.72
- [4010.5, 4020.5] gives -2.8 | 10.2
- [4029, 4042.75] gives -4.9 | 11.3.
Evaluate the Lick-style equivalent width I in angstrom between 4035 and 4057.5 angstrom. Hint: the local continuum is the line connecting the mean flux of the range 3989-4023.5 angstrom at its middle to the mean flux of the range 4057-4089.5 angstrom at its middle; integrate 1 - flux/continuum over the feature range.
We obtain -1.4 angstrom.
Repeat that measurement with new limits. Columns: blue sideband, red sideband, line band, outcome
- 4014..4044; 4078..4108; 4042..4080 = -0.43 angstrom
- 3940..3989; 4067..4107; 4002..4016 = -3.04 angstrom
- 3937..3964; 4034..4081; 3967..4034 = -4.60 angstrom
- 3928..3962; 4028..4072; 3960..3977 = 3.39 angstrom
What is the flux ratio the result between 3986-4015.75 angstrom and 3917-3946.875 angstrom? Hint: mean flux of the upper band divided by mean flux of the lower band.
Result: 1.7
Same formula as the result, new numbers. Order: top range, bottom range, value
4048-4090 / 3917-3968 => 1.50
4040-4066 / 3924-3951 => 1.78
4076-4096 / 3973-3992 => 1.03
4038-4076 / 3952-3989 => 1.37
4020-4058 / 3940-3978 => 1.48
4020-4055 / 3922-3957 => 1.69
